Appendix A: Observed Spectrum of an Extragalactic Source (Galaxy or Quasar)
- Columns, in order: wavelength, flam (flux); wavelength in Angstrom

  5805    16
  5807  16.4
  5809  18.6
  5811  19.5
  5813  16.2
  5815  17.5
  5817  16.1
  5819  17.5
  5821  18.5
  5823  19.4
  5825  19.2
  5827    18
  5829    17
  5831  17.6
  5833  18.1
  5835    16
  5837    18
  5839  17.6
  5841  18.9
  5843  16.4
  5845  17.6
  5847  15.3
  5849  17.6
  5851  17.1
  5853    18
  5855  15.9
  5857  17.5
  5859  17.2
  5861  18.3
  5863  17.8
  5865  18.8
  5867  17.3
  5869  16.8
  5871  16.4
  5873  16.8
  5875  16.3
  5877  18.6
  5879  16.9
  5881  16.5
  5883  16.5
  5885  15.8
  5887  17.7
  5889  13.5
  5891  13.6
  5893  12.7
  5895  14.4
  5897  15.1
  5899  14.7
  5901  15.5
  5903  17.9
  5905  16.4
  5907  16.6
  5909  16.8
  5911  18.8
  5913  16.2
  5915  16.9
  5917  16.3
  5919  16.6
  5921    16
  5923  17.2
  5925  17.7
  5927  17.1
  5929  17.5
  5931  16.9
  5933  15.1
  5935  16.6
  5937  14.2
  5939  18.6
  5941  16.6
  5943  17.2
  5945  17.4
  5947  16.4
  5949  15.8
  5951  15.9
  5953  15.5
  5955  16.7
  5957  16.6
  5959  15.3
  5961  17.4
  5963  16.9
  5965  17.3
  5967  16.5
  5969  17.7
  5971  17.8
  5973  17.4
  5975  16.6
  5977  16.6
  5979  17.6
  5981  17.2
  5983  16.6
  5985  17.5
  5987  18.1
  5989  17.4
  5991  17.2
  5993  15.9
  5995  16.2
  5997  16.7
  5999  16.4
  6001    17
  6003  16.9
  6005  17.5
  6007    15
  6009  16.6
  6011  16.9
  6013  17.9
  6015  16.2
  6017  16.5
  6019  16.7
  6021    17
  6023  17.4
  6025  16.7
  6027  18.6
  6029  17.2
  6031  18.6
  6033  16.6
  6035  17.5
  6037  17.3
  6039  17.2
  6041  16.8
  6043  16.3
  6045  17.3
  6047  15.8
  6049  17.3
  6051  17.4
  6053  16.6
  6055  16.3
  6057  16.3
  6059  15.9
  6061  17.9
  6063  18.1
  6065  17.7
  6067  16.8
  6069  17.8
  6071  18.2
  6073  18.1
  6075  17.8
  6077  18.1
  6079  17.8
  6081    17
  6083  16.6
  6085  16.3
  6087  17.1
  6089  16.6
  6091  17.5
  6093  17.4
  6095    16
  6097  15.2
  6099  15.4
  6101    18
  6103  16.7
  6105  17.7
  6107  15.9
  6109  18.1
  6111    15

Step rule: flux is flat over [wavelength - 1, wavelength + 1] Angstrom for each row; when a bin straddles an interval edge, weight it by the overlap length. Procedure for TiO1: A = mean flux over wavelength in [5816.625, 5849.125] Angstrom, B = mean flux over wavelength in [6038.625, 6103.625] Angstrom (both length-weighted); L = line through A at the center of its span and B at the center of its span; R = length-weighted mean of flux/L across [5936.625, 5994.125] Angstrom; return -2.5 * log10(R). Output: 0.027 mag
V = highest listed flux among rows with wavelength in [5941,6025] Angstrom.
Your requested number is 18.1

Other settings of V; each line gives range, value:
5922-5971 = 18.6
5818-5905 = 19.4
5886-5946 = 18.8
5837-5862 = 18.9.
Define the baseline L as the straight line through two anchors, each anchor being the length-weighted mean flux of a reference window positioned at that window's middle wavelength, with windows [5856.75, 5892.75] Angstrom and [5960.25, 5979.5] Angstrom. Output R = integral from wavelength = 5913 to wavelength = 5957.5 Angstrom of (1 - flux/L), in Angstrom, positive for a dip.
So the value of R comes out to 1.1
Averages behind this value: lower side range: 16.7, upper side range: 17.2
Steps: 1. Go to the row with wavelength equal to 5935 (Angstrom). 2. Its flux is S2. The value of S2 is 16.6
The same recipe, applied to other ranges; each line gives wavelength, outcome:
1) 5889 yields 13.5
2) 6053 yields 16.6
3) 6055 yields 16.3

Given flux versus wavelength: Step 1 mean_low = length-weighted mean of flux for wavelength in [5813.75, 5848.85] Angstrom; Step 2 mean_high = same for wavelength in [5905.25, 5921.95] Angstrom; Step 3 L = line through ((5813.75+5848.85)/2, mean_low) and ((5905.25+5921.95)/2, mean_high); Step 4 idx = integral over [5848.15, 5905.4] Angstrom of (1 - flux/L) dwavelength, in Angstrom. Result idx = 2.2 Angstrom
